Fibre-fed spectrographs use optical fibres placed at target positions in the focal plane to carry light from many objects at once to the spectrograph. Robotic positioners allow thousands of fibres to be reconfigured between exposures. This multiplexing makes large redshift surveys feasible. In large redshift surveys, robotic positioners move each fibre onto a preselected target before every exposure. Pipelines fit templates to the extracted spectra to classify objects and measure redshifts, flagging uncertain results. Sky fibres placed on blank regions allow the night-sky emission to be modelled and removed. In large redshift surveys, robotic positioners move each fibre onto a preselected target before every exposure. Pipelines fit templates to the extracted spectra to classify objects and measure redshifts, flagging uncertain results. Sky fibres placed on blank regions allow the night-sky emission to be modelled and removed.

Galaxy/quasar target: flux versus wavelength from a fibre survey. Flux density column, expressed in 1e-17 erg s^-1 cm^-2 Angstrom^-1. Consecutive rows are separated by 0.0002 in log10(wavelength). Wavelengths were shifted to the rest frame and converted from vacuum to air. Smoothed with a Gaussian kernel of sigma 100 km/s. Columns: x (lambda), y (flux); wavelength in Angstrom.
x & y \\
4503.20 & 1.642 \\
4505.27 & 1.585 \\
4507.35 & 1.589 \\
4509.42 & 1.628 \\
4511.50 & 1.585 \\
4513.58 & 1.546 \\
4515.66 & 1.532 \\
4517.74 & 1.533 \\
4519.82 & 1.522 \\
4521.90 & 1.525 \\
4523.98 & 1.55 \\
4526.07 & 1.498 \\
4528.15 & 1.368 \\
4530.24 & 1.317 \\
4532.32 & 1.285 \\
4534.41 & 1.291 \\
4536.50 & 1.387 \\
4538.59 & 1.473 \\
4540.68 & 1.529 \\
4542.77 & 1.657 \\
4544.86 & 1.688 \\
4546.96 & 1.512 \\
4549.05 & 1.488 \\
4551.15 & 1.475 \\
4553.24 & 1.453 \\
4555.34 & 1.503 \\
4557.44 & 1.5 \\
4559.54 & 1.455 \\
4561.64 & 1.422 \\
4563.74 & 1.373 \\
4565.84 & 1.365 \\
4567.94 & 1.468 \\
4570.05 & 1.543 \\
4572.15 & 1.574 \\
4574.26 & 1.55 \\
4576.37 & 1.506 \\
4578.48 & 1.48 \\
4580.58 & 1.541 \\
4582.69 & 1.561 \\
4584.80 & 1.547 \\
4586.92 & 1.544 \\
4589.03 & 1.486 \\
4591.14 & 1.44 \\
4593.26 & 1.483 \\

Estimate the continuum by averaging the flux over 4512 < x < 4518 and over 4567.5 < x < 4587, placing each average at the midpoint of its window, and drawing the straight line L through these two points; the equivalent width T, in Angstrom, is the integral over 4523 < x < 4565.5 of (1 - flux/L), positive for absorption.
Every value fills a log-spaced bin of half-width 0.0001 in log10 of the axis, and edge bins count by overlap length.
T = 2.1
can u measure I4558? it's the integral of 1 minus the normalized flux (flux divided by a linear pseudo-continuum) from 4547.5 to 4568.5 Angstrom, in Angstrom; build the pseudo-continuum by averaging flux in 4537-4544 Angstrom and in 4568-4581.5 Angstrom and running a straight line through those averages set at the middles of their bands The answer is 1.2 Angstrom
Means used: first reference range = 1.54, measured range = 1.45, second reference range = 1.53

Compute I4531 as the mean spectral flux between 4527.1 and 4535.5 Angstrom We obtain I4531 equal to 1.32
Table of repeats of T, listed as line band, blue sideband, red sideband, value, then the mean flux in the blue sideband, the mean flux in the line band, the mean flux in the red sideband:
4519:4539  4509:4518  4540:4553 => 1.8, 1.56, 1.42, 1.55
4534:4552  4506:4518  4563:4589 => 0.4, 1.57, 1.51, 1.51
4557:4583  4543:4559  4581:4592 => 0.6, 1.52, 1.49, 1.52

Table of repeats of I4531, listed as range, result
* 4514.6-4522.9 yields 1.53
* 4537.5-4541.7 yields 1.5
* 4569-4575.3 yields 1.56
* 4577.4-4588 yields 1.53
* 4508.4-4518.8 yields 1.56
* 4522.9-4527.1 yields 1.52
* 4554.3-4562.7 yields 1.47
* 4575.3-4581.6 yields 1.51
